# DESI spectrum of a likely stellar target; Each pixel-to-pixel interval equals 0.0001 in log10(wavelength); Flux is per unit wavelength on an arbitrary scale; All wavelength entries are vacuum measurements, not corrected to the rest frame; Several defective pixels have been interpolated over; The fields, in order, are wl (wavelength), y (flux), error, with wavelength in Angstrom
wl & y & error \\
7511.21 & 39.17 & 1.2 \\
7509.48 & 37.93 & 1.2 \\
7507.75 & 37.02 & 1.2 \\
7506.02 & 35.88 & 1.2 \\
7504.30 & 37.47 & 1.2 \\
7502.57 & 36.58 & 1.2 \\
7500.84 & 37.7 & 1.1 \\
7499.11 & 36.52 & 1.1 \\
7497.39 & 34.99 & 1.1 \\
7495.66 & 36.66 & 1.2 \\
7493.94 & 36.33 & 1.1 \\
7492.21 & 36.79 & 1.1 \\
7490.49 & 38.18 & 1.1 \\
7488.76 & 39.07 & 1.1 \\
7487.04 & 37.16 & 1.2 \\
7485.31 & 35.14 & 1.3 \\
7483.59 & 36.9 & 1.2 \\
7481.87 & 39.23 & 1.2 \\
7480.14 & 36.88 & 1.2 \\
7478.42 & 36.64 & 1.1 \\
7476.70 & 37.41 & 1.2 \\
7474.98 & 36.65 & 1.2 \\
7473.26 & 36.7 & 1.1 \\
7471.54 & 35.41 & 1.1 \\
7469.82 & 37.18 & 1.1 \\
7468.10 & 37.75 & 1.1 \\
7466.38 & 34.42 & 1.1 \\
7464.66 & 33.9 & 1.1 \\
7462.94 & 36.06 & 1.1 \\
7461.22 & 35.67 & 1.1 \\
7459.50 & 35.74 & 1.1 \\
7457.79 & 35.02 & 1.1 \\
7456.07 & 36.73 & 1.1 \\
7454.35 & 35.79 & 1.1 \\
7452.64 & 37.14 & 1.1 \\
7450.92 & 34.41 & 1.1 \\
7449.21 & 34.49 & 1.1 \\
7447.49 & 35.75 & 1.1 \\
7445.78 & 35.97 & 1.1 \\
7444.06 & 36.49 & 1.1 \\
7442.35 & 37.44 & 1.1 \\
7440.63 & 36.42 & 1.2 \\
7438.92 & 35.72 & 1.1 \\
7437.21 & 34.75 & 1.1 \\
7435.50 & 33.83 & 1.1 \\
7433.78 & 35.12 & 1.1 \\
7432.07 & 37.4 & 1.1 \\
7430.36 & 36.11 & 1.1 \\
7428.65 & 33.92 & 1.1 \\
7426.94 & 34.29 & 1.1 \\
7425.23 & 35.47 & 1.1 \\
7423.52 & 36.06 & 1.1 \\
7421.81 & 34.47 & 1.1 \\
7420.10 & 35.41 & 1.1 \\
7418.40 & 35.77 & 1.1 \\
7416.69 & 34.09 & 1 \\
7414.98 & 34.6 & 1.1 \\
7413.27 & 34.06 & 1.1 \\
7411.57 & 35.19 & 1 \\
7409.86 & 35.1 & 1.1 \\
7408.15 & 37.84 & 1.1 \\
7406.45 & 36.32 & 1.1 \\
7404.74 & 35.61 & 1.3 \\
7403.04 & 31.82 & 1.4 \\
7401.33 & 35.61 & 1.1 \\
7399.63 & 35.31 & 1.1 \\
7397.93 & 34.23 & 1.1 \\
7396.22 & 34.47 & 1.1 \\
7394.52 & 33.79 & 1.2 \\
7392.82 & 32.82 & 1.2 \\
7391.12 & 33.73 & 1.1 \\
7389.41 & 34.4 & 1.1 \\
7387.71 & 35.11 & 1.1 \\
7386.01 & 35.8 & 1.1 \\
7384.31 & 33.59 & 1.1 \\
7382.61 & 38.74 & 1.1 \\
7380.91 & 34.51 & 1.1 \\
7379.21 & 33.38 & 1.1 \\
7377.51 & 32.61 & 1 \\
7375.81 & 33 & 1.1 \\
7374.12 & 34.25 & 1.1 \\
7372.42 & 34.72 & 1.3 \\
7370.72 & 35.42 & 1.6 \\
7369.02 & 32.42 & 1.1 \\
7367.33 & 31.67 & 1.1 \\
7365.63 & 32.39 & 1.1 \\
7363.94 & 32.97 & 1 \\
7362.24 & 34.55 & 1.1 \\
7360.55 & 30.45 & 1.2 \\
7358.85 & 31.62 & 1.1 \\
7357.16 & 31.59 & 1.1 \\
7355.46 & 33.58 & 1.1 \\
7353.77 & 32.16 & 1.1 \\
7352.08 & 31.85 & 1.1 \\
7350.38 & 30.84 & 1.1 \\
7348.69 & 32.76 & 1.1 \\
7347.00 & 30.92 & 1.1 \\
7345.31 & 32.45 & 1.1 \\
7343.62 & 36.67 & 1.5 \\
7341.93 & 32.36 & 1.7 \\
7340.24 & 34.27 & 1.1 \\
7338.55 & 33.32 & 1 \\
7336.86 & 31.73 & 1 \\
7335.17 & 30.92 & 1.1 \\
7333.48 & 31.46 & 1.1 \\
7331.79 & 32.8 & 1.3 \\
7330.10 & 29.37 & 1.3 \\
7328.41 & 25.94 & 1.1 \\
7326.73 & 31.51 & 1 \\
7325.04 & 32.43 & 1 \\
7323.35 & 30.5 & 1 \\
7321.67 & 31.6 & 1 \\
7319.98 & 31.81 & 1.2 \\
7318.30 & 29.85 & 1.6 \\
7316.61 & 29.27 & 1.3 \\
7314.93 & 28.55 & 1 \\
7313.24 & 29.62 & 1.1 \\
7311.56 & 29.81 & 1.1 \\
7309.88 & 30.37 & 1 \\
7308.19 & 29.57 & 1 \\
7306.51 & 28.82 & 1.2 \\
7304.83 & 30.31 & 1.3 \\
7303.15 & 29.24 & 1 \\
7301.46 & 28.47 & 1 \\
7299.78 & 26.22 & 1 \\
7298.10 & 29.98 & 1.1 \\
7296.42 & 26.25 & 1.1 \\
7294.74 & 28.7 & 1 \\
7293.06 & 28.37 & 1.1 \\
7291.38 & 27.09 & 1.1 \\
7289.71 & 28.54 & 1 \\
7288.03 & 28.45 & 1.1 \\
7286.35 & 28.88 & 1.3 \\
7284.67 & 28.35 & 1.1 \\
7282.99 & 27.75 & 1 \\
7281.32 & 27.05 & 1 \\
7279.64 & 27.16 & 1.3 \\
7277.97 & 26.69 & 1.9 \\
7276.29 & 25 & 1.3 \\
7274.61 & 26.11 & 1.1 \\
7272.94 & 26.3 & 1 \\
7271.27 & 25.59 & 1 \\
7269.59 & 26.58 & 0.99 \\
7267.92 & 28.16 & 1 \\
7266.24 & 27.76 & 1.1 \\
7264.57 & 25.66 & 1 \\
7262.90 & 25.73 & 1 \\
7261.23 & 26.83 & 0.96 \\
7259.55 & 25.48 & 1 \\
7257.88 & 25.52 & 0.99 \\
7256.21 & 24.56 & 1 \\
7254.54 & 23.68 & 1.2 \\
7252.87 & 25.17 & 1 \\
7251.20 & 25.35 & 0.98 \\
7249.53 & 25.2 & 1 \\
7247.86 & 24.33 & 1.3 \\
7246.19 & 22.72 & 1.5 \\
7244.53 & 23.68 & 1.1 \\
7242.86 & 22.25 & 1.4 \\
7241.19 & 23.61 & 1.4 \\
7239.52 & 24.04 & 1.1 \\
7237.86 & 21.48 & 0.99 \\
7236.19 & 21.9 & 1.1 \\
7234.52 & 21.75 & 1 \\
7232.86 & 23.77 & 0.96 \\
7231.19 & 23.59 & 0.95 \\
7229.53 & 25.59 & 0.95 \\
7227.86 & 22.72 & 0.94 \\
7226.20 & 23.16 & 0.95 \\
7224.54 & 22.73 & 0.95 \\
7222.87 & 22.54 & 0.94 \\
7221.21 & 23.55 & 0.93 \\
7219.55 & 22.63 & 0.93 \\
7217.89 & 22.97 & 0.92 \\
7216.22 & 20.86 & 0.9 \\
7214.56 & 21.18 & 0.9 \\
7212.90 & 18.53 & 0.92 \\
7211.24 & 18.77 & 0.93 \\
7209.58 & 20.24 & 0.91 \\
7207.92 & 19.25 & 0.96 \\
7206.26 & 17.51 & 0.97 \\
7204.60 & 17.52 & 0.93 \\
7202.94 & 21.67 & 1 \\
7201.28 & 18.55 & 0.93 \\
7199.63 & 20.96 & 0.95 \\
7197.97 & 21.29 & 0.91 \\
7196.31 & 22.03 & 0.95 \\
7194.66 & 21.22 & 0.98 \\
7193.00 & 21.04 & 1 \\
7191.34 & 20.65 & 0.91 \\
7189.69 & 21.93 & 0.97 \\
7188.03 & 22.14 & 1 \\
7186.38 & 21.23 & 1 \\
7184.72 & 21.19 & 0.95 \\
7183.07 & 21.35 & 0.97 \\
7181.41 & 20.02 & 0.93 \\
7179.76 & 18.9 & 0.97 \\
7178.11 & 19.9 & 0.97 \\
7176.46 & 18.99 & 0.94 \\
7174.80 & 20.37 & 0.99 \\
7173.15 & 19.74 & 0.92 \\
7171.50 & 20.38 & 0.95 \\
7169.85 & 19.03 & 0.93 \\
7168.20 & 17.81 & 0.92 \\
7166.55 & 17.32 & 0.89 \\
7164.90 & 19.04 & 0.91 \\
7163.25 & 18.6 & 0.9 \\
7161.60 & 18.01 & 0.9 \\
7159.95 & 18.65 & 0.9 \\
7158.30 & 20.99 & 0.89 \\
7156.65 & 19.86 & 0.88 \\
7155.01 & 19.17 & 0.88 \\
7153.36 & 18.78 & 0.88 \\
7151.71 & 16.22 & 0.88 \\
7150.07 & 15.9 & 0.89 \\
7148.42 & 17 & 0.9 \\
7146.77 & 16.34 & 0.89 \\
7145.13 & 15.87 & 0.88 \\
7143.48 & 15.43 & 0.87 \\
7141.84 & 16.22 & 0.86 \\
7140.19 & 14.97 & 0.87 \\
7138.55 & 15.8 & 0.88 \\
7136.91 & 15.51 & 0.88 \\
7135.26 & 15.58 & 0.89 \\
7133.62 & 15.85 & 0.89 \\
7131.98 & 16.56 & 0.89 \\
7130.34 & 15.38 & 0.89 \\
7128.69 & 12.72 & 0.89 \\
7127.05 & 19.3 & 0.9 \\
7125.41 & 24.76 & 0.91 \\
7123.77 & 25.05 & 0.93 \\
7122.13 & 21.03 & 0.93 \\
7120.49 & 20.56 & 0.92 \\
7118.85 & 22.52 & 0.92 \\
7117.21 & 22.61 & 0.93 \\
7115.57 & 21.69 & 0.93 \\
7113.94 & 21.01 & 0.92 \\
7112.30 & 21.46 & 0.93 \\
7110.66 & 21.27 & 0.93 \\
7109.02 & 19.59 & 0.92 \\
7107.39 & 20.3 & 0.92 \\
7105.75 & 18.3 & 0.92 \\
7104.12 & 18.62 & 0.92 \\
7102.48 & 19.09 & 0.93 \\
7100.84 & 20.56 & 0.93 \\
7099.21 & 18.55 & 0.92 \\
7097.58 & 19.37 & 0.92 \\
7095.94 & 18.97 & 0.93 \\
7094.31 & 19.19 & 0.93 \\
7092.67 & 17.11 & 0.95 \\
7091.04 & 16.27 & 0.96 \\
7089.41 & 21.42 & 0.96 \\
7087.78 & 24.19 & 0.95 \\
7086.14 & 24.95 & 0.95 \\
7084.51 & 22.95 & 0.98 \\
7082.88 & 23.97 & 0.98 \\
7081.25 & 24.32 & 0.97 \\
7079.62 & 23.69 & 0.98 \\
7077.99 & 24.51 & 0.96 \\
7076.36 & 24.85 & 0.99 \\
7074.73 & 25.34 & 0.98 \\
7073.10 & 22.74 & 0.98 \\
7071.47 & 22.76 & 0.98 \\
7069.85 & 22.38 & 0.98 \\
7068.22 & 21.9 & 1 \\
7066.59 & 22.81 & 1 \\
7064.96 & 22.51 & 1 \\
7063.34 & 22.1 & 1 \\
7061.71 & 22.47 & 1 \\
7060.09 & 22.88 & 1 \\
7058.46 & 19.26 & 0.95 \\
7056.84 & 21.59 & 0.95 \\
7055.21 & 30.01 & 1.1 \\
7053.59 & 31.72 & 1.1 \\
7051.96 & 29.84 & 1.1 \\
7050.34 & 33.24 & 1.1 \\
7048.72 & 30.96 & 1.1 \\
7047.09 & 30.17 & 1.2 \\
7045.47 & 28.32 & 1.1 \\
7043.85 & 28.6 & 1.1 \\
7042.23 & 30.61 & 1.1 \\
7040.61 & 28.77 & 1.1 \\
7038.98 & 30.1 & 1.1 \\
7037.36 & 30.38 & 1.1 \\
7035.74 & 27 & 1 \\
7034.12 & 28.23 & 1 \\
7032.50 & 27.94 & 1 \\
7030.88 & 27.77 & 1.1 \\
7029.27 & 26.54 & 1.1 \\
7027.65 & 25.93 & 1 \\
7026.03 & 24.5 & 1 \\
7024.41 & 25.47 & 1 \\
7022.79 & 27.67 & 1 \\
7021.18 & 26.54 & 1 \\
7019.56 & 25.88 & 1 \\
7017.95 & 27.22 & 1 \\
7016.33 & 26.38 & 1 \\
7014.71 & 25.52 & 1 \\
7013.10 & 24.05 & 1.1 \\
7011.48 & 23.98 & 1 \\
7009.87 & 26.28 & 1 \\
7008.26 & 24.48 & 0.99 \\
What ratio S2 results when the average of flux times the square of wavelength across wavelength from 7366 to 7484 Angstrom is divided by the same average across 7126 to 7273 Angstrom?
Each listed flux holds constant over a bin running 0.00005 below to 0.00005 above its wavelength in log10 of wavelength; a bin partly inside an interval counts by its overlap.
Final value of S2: 1.8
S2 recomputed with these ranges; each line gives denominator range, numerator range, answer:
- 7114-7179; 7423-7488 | 2.12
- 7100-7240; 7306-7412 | 1.73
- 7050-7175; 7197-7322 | 1.29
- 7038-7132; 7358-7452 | 1.65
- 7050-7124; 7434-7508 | 1.81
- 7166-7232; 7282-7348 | 1.49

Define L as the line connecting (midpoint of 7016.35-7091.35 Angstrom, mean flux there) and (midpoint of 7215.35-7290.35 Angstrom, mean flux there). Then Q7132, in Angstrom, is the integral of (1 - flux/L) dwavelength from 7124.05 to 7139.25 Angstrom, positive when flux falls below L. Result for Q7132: 5.0 Angstrom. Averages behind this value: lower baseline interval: 25.8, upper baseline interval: 24.9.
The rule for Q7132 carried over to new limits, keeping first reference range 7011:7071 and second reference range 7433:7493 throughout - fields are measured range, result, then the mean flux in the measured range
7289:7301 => 1.66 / 27.9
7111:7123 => 2.85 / 21.6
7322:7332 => 0.83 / 30.3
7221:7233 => 2.87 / 23.4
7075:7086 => 1.30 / 24.2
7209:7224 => 4.54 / 21.3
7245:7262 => 3.55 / 24.9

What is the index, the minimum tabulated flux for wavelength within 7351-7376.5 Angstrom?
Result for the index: 30.45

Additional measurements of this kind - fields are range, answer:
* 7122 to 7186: 12.72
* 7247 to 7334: 23.68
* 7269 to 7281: 25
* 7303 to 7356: 25.94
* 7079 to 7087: 22.95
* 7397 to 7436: 31.82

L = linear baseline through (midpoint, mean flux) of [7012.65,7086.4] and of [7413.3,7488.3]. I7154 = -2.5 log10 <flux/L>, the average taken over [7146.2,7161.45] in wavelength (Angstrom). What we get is 0.50 mag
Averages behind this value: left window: 26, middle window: 18.1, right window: 35.8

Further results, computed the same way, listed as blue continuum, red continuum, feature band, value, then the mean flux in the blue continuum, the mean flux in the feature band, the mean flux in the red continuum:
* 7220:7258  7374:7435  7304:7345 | -0.06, 23.6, 31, 34.8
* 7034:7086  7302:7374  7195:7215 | 0.41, 25.9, 19.8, 31.5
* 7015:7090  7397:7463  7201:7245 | 0.36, 25.9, 21.7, 35.4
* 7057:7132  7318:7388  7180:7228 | 0.24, 21.2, 21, 32.6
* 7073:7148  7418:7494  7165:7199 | 0.15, 19.9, 20.3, 36.1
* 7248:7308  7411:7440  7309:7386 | -0.05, 27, 32.2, 35.1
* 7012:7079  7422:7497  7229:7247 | 0.31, 26.3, 23.1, 36.1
